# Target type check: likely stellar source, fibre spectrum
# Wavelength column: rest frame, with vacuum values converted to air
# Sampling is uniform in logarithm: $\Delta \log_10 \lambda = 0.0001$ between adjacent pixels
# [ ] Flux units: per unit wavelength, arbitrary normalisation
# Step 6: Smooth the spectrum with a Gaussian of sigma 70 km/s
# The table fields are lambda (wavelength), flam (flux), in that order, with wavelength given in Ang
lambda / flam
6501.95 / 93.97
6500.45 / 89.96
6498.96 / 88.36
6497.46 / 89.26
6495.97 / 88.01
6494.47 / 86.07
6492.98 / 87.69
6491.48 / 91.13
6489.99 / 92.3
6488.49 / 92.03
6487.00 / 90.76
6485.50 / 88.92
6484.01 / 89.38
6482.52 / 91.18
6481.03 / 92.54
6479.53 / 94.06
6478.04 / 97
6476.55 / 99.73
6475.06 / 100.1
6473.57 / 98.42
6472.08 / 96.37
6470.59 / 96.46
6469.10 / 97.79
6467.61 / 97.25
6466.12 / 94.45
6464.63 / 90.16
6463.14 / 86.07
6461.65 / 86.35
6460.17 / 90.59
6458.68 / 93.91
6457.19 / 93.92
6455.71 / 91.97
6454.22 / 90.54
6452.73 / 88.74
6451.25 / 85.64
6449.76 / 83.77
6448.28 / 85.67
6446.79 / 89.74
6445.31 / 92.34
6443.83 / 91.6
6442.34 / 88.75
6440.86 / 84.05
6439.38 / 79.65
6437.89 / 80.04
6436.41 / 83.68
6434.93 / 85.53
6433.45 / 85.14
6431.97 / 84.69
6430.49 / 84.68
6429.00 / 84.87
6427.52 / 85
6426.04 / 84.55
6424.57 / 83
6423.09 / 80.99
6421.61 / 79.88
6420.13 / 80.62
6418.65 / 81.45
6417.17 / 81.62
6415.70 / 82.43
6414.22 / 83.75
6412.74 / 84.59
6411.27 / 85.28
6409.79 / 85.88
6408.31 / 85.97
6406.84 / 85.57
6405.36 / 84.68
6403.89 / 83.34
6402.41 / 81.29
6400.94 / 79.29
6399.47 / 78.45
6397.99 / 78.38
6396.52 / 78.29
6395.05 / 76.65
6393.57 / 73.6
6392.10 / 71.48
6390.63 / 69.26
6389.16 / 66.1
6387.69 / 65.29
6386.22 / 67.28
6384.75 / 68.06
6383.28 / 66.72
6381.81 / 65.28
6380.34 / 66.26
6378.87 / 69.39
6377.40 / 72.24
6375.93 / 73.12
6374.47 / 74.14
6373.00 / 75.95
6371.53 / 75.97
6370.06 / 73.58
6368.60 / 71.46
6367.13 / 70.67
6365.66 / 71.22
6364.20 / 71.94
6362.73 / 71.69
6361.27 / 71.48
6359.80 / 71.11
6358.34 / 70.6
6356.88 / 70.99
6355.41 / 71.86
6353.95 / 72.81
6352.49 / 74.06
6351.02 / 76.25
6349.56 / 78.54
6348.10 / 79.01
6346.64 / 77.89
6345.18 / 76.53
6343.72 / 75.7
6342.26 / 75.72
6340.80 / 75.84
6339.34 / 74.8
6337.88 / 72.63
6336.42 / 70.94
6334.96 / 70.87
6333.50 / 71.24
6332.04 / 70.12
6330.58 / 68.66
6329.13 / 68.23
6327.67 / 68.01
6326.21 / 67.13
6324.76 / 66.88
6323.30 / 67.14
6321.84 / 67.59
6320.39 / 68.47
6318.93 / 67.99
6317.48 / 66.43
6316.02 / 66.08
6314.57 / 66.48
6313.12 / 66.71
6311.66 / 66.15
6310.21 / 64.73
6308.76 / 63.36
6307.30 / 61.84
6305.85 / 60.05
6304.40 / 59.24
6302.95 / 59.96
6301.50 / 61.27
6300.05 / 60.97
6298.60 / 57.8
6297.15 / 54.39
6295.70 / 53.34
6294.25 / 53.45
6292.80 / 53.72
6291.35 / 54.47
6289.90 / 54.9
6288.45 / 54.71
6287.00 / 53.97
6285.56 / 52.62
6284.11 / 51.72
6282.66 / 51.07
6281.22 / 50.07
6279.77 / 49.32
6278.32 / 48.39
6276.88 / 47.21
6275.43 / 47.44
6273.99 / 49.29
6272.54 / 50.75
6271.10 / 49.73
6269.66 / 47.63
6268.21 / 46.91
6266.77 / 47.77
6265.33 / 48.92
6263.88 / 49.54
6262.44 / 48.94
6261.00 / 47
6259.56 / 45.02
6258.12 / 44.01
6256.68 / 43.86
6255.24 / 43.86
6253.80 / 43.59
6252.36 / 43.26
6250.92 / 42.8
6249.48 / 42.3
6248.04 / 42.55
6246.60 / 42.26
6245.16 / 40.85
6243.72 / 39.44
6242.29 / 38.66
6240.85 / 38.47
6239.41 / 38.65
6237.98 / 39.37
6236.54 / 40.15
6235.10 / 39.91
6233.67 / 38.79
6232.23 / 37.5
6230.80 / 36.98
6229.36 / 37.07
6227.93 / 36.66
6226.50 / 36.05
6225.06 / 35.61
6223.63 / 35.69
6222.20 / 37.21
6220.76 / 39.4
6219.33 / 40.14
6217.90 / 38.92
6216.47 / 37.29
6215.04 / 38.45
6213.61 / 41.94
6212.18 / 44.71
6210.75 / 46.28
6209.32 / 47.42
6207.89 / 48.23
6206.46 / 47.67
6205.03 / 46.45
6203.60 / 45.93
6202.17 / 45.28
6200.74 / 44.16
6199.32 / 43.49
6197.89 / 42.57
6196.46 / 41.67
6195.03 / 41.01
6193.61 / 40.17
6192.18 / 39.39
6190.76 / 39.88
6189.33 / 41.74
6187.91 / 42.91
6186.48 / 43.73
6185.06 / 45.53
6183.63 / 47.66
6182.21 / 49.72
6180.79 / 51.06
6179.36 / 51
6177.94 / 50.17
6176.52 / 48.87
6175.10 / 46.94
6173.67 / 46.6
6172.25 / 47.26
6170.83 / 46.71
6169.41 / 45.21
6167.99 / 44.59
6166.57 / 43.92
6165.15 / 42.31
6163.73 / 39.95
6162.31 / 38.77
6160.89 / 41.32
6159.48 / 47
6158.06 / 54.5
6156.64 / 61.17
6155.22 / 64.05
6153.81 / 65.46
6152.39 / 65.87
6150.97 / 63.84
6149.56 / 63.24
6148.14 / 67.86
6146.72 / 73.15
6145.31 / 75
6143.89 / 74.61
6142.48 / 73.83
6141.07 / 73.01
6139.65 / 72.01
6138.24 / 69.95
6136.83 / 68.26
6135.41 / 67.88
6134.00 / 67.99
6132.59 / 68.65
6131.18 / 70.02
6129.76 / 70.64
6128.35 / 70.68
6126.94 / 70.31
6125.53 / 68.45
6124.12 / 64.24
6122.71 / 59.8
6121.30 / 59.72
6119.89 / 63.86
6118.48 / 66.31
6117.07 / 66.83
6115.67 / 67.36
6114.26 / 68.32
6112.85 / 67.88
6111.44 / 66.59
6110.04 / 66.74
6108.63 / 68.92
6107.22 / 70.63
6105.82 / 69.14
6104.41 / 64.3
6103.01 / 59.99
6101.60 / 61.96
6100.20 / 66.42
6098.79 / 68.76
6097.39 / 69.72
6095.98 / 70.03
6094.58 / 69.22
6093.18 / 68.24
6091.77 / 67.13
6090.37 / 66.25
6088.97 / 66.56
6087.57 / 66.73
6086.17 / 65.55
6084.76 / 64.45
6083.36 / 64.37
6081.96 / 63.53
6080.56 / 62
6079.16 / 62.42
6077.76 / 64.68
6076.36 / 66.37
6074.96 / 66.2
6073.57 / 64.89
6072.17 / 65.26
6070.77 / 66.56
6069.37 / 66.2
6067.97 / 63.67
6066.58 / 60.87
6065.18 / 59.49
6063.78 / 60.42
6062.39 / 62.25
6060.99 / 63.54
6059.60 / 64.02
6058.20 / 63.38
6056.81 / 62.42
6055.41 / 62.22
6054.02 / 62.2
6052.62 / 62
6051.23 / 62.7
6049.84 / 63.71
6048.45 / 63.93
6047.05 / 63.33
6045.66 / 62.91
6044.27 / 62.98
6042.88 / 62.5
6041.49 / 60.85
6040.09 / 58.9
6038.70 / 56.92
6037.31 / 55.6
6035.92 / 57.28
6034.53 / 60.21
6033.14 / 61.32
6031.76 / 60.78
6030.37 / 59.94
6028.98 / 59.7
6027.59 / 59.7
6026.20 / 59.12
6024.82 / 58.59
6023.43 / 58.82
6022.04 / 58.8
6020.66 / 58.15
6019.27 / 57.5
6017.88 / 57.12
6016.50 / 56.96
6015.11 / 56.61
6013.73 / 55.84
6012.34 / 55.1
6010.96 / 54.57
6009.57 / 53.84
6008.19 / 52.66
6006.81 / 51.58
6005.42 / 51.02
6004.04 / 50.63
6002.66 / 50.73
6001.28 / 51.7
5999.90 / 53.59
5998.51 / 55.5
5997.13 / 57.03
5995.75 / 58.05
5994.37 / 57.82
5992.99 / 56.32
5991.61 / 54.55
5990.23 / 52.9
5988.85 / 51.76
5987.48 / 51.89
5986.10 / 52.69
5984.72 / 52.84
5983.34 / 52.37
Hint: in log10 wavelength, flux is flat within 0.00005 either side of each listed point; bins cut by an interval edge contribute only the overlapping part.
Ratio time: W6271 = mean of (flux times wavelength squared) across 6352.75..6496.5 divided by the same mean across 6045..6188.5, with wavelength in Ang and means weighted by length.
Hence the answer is 1.48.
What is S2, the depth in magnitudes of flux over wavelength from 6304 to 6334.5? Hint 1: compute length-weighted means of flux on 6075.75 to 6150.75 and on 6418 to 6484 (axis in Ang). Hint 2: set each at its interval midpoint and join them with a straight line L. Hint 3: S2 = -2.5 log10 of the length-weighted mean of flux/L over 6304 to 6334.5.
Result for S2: 0.21 mag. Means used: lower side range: 67.4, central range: 66.4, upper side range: 89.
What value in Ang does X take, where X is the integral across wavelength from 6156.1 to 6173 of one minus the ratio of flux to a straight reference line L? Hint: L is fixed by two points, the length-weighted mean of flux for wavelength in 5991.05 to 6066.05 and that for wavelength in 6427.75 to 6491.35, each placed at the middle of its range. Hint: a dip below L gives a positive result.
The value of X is 5.6 Ang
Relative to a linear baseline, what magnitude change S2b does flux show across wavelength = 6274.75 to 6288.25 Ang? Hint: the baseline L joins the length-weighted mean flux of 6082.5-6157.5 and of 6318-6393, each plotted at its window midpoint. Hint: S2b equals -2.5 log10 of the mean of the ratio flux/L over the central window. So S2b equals 0.36 mag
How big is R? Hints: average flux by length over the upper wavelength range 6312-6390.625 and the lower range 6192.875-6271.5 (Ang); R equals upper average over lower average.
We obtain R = 1.7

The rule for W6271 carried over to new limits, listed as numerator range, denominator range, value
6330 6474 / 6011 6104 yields 1.43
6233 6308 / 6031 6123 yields 0.81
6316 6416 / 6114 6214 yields 1.43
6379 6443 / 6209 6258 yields 2.09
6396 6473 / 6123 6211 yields 1.73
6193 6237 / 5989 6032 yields 0.79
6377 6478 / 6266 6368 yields 1.36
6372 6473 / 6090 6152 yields 1.34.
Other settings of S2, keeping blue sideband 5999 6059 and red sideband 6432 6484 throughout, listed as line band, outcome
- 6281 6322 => 0.307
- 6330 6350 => 0.106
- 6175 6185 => 0.377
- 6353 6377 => 0.156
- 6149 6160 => 0.117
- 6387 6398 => 0.188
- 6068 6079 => -0.064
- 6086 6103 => -0.062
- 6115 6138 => -0.022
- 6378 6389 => 0.260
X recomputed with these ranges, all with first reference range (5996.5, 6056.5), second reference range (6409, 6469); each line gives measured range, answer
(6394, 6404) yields 0.6 Ang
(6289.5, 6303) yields 3.6 Ang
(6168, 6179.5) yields 3.5 Ang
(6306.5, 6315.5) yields 1.5 Ang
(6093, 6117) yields -1.4 Ang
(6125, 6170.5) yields 3.0 Ang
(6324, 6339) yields 1.8 Ang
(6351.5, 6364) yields 1.4 Ang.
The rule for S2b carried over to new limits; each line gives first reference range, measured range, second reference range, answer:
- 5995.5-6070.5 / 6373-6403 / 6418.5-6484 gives 0.17 mag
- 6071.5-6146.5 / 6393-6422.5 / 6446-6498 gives 0.07 mag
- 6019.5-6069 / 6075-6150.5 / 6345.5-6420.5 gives -0.06 mag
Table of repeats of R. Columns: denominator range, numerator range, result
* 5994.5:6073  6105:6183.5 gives 1.03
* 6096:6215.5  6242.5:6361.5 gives 1.05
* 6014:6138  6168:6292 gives 0.70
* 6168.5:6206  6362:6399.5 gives 1.58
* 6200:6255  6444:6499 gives 2.24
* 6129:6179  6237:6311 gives 0.85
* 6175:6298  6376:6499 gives 1.89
